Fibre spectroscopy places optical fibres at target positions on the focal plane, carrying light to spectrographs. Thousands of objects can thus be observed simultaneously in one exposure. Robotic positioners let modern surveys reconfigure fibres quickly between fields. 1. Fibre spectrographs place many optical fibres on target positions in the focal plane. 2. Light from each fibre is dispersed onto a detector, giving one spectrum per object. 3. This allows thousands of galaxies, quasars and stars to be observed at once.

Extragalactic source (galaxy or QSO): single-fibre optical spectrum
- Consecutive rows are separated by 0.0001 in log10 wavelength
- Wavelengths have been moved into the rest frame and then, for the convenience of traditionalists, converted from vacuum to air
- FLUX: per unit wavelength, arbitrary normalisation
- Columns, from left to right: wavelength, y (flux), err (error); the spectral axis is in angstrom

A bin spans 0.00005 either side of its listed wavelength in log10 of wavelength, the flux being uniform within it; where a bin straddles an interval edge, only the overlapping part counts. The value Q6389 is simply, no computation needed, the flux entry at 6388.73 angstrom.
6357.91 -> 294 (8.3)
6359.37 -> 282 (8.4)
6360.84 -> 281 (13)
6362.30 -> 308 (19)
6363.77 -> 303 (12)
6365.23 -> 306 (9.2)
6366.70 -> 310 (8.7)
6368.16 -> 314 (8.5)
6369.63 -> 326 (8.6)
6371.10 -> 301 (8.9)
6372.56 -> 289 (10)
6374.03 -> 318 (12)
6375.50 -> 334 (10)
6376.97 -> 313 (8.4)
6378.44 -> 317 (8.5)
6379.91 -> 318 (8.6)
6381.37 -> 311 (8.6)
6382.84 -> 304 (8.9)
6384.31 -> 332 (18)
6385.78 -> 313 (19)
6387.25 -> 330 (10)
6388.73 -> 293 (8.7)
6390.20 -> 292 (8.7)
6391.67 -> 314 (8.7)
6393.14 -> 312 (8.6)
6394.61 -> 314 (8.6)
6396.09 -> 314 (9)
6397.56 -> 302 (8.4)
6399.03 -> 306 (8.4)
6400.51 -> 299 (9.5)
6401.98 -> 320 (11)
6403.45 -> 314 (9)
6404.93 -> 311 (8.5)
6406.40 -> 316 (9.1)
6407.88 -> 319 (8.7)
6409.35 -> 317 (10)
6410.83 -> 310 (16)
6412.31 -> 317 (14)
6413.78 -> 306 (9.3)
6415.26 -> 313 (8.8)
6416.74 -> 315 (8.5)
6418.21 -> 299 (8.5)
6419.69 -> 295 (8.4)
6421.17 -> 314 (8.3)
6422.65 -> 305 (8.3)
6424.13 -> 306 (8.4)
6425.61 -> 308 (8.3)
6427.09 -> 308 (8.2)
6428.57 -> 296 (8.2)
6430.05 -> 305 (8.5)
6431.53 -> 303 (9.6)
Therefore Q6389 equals 293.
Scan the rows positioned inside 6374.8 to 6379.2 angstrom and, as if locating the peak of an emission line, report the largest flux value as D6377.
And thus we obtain 334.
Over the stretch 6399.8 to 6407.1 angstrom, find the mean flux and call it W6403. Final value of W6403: 312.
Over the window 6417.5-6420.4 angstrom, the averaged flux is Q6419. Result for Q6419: 297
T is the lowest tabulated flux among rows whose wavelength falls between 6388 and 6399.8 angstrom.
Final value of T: 292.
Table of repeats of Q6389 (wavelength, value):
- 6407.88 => 319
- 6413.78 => 306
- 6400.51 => 299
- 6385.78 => 313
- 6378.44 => 317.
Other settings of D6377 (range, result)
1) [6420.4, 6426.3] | 314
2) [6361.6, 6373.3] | 326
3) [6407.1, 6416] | 319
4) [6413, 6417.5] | 315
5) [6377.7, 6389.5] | 332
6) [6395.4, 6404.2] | 320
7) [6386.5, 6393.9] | 330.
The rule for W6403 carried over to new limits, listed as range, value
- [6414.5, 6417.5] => 314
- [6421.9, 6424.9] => 305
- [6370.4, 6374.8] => 303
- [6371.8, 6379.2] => 314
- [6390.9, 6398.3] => 311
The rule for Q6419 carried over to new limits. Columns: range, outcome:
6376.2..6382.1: 315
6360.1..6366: 299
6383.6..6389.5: 316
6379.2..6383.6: 312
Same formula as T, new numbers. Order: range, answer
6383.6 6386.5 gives 313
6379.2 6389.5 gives 293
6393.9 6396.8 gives 314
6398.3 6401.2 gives 299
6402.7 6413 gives 310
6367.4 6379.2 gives 289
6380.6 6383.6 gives 304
